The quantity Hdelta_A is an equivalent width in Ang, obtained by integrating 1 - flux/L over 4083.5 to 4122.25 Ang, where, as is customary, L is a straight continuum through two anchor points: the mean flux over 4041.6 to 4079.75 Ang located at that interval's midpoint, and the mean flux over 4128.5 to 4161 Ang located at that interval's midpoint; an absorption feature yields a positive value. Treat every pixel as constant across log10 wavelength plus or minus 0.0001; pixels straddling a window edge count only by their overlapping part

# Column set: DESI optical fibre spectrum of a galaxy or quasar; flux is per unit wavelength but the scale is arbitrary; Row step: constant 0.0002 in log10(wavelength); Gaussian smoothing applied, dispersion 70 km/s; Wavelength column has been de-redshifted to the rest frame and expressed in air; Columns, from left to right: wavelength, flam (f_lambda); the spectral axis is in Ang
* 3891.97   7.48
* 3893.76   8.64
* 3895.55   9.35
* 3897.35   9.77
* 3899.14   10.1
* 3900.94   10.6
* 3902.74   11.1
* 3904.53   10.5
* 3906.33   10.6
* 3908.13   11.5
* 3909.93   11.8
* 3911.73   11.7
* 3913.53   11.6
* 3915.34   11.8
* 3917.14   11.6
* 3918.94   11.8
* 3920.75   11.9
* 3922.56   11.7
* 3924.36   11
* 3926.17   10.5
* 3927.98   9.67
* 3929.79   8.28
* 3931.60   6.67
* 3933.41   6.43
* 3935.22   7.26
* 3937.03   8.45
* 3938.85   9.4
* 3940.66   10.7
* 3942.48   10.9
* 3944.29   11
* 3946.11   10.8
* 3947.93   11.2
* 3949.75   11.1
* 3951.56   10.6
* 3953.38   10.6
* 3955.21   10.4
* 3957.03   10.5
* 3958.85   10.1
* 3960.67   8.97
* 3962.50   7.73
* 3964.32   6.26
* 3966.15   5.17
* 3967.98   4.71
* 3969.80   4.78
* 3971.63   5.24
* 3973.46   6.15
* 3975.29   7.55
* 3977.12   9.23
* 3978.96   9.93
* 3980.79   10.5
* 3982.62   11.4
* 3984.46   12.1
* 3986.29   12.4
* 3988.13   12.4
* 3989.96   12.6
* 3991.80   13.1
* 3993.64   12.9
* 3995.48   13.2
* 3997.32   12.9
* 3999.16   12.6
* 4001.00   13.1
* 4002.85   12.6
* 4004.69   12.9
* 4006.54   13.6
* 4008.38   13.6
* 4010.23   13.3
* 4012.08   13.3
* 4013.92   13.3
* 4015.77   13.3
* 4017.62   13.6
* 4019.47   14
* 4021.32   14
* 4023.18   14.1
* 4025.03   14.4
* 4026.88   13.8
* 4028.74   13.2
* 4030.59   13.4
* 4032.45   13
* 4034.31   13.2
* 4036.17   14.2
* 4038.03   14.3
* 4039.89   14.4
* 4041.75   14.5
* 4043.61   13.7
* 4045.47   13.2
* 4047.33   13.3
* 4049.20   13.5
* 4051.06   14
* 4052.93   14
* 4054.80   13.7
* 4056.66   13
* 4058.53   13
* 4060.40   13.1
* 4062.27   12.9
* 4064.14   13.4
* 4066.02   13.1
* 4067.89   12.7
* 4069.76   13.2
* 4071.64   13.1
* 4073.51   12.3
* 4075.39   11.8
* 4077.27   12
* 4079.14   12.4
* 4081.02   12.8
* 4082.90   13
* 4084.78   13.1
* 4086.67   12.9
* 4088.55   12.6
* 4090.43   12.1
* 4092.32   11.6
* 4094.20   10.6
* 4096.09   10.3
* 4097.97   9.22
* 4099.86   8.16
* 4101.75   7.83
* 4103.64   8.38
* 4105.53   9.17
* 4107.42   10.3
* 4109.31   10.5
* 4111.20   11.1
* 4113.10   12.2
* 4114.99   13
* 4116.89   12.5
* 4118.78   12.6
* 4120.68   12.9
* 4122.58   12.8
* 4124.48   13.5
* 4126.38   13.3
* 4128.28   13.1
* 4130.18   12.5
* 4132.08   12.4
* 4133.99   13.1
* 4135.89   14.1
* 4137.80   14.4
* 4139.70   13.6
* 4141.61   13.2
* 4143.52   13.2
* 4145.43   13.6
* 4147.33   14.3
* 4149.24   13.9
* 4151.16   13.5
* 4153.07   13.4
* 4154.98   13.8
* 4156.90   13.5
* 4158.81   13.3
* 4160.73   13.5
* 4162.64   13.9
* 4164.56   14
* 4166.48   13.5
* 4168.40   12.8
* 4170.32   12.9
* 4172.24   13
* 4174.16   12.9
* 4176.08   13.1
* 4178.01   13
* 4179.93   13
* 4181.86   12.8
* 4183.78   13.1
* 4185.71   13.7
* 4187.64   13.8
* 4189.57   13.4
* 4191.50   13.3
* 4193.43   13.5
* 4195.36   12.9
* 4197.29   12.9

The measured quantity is 6.4 Ang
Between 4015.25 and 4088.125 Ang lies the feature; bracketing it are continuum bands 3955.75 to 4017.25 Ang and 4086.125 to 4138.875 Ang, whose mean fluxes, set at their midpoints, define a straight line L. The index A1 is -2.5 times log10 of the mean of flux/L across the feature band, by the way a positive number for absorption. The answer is -0.19 mag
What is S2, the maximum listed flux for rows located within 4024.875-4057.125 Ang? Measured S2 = 14.5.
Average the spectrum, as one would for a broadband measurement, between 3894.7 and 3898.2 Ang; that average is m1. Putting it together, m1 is 9.54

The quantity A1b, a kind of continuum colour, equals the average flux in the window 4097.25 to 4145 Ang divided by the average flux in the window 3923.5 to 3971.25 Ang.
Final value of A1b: 1.34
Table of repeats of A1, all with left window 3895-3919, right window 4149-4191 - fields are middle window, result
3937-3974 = 0.28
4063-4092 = -0.01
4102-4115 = 0.23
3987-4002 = -0.09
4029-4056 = -0.13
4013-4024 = -0.15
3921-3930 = 0.07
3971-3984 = 0.31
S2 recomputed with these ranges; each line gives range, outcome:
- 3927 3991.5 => 12.6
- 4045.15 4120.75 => 14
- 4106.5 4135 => 13.5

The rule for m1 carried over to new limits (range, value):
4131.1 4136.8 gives 13.2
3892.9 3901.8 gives 9.69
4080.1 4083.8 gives 12.9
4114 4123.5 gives 12.8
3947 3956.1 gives 10.8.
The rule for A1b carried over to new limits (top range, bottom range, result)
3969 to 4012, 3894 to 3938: 1.11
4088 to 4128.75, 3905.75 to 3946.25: 1.09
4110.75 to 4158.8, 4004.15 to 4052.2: 0.97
